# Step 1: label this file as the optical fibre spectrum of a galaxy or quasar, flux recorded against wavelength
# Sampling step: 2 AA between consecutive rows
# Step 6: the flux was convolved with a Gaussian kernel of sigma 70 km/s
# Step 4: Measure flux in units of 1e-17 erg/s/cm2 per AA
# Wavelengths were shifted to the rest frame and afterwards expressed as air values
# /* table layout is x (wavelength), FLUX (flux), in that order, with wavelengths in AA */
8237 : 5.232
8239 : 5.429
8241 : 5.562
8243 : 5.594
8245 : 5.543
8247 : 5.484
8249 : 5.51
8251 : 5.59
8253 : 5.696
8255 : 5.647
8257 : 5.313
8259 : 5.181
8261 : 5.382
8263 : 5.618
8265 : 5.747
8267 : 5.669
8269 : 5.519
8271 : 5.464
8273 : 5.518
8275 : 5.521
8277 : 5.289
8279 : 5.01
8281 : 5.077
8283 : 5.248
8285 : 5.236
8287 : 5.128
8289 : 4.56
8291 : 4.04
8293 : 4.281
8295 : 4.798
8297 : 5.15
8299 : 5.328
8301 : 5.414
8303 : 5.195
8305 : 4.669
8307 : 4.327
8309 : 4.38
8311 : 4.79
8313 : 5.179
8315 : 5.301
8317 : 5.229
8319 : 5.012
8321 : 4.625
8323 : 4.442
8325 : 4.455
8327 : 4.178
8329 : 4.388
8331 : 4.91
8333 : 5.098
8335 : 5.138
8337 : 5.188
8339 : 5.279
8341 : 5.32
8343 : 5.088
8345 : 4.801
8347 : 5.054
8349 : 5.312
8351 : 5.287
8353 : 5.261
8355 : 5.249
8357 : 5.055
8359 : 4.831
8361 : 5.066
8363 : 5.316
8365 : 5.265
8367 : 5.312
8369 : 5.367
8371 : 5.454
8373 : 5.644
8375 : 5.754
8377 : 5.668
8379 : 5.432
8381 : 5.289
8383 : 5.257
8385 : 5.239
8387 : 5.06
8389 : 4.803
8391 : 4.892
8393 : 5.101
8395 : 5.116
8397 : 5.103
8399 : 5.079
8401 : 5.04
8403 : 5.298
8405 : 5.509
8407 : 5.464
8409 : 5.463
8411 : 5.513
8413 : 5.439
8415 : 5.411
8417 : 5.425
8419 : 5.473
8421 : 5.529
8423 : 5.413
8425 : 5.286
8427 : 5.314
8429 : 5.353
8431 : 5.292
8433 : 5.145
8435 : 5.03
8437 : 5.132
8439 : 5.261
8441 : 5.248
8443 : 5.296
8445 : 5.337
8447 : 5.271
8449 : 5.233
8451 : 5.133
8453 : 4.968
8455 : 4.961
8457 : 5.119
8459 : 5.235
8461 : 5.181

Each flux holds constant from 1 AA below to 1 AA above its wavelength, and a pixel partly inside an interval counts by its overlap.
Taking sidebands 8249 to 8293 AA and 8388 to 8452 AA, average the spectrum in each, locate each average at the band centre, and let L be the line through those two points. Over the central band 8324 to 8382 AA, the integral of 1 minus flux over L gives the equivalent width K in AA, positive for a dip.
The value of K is 1.3 AA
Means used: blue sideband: 5.29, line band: 5.15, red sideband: 5.26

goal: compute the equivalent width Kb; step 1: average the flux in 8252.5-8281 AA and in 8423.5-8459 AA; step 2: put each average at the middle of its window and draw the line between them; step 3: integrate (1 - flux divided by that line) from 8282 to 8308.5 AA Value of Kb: 2.7 AA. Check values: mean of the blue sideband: 5.45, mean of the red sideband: 5.2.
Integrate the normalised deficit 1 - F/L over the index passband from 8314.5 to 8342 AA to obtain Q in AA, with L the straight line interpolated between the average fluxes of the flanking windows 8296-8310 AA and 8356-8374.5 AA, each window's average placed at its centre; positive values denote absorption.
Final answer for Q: 0.9 AA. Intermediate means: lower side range 4.92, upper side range 5.27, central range 4.89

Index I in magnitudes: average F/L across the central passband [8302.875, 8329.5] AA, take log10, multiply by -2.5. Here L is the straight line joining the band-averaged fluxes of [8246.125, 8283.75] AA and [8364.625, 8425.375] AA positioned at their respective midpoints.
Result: 0.147 mag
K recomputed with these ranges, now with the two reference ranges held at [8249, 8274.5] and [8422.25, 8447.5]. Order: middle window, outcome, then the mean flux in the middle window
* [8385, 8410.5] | 0.70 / 5.17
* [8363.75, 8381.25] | -0.38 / 5.47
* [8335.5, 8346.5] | 0.56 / 5.13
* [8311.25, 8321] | 0.63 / 5.09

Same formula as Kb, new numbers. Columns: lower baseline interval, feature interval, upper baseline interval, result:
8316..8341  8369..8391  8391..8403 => -1.4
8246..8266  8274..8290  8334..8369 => 0.9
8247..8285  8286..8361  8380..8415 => 6.0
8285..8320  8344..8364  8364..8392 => 0.2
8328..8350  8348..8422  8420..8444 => -1.8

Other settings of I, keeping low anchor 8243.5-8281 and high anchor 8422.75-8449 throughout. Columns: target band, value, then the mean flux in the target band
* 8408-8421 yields -0.04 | 5.46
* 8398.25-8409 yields 0.00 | 5.3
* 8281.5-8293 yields 0.14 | 4.8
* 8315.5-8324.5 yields 0.12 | 4.83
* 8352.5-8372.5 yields 0.02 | 5.23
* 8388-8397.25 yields 0.07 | 4.99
